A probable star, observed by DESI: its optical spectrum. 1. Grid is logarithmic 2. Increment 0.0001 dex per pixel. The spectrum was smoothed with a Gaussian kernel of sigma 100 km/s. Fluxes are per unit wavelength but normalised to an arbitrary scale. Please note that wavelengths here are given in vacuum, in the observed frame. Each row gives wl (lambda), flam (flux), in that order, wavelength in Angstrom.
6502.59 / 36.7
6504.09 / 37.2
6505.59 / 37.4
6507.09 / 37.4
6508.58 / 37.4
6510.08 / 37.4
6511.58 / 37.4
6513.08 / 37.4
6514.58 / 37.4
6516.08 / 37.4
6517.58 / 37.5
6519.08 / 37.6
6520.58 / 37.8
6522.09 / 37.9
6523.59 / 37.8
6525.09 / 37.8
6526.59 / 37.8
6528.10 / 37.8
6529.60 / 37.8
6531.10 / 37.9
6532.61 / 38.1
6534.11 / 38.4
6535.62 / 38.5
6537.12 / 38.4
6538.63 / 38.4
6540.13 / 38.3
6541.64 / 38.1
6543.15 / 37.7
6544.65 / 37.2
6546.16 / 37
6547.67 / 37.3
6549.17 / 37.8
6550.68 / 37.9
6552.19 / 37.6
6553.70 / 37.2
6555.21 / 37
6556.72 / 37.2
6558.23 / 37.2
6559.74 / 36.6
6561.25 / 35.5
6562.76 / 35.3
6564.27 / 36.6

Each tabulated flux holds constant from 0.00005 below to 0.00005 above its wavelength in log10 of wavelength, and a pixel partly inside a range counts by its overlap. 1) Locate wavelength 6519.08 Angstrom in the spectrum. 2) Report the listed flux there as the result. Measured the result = 37.6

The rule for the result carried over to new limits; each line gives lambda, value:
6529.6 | 37.8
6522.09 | 37.9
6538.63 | 38.4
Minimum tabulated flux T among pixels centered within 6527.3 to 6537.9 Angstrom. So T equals 37.8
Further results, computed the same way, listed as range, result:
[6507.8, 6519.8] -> 37.4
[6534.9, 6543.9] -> 37.7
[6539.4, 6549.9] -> 37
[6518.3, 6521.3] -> 37.6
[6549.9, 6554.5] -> 37.2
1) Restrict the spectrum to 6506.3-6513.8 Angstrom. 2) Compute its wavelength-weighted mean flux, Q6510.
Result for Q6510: 37.4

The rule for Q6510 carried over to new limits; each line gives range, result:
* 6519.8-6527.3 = 37.8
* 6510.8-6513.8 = 37.4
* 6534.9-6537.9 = 38.5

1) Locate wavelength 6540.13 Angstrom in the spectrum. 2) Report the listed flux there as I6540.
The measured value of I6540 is 38.3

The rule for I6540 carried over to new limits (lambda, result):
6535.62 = 38.5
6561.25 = 35.5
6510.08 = 37.4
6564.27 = 36.6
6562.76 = 35.3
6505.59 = 37.4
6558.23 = 37.2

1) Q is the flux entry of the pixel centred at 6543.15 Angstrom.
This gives 37.7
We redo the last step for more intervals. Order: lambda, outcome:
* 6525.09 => 37.8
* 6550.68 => 37.9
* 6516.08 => 37.4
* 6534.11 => 38.4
